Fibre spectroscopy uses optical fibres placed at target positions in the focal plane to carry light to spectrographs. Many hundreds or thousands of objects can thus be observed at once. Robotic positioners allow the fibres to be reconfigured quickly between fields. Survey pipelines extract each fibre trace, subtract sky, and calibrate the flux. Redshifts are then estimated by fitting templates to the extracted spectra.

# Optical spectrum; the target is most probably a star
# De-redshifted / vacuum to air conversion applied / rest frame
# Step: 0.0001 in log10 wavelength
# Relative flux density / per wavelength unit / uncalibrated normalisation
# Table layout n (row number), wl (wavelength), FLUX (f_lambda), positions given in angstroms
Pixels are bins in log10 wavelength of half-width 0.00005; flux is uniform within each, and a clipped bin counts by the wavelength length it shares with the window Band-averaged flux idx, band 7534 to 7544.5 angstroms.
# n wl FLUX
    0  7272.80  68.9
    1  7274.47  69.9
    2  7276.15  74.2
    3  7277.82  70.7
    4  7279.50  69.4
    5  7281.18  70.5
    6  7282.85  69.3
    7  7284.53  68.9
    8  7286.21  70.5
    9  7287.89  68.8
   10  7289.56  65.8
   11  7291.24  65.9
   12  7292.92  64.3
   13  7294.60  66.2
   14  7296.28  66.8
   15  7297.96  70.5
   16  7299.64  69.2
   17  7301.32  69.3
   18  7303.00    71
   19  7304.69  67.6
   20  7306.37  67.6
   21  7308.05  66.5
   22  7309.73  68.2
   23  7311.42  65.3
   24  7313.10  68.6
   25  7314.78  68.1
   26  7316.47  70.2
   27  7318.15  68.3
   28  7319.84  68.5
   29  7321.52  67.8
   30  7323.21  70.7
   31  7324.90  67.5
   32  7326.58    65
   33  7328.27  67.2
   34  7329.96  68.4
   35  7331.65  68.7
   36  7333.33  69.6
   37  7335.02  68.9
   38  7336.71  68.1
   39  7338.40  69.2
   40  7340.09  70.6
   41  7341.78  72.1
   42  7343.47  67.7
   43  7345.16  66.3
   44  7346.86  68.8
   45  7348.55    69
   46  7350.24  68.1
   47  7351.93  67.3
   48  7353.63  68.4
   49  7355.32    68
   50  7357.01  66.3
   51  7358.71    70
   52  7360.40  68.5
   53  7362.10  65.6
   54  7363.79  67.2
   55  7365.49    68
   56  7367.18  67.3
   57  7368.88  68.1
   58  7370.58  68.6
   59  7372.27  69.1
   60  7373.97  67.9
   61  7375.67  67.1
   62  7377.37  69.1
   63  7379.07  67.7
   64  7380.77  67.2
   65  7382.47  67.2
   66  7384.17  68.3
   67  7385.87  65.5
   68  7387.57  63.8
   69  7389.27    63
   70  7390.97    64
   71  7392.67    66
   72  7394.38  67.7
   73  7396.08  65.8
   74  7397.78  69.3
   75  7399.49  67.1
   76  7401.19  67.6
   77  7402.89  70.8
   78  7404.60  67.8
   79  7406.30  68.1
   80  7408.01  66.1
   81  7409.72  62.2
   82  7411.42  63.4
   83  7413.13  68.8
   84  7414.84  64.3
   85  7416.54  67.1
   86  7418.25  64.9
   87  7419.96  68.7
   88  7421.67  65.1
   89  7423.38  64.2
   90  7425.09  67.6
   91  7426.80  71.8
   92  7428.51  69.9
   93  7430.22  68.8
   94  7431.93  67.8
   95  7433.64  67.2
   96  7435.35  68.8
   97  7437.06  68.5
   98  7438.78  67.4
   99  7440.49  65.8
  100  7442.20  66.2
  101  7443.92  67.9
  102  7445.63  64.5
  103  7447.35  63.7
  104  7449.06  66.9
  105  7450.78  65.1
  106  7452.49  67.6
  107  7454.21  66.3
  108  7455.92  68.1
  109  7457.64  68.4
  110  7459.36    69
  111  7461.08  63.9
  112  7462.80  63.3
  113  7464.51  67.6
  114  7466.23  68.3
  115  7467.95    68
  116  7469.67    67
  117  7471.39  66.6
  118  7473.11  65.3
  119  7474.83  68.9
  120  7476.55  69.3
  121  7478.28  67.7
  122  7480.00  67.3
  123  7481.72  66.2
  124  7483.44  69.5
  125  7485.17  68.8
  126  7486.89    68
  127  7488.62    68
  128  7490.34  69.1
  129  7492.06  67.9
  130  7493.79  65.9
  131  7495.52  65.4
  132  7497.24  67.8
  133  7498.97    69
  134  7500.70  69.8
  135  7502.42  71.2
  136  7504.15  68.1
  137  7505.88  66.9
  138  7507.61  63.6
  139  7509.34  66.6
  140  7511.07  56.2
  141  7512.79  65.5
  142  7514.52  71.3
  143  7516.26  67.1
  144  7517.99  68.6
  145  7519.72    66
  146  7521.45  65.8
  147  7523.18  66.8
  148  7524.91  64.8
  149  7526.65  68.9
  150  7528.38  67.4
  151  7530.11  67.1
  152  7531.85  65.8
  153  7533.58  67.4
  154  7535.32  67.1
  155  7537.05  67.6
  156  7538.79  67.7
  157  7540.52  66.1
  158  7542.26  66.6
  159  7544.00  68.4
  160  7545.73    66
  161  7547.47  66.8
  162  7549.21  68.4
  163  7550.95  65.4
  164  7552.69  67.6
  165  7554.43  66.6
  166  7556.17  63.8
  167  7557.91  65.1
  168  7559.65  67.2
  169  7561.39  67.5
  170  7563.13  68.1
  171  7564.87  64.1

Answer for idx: 67.2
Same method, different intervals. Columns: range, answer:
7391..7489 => 67.1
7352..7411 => 67.2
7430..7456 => 66.8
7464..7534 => 67.2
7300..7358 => 68.3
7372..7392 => 66.6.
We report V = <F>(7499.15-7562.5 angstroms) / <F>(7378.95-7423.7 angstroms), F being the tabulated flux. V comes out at 1.0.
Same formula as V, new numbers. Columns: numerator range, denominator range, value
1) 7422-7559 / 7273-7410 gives 0.99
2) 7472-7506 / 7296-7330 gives 1.00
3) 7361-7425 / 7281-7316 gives 0.98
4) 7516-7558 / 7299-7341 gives 0.98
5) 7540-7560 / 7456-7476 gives 0.99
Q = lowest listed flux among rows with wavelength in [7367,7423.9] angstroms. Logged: 62.2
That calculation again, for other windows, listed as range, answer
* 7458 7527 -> 56.2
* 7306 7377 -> 65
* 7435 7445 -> 65.8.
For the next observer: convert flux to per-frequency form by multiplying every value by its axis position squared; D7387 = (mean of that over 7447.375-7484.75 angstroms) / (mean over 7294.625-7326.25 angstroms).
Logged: 1.02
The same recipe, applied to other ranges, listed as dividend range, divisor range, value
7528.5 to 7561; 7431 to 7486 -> 1.02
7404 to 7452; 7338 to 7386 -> 1.00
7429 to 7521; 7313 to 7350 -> 1.02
